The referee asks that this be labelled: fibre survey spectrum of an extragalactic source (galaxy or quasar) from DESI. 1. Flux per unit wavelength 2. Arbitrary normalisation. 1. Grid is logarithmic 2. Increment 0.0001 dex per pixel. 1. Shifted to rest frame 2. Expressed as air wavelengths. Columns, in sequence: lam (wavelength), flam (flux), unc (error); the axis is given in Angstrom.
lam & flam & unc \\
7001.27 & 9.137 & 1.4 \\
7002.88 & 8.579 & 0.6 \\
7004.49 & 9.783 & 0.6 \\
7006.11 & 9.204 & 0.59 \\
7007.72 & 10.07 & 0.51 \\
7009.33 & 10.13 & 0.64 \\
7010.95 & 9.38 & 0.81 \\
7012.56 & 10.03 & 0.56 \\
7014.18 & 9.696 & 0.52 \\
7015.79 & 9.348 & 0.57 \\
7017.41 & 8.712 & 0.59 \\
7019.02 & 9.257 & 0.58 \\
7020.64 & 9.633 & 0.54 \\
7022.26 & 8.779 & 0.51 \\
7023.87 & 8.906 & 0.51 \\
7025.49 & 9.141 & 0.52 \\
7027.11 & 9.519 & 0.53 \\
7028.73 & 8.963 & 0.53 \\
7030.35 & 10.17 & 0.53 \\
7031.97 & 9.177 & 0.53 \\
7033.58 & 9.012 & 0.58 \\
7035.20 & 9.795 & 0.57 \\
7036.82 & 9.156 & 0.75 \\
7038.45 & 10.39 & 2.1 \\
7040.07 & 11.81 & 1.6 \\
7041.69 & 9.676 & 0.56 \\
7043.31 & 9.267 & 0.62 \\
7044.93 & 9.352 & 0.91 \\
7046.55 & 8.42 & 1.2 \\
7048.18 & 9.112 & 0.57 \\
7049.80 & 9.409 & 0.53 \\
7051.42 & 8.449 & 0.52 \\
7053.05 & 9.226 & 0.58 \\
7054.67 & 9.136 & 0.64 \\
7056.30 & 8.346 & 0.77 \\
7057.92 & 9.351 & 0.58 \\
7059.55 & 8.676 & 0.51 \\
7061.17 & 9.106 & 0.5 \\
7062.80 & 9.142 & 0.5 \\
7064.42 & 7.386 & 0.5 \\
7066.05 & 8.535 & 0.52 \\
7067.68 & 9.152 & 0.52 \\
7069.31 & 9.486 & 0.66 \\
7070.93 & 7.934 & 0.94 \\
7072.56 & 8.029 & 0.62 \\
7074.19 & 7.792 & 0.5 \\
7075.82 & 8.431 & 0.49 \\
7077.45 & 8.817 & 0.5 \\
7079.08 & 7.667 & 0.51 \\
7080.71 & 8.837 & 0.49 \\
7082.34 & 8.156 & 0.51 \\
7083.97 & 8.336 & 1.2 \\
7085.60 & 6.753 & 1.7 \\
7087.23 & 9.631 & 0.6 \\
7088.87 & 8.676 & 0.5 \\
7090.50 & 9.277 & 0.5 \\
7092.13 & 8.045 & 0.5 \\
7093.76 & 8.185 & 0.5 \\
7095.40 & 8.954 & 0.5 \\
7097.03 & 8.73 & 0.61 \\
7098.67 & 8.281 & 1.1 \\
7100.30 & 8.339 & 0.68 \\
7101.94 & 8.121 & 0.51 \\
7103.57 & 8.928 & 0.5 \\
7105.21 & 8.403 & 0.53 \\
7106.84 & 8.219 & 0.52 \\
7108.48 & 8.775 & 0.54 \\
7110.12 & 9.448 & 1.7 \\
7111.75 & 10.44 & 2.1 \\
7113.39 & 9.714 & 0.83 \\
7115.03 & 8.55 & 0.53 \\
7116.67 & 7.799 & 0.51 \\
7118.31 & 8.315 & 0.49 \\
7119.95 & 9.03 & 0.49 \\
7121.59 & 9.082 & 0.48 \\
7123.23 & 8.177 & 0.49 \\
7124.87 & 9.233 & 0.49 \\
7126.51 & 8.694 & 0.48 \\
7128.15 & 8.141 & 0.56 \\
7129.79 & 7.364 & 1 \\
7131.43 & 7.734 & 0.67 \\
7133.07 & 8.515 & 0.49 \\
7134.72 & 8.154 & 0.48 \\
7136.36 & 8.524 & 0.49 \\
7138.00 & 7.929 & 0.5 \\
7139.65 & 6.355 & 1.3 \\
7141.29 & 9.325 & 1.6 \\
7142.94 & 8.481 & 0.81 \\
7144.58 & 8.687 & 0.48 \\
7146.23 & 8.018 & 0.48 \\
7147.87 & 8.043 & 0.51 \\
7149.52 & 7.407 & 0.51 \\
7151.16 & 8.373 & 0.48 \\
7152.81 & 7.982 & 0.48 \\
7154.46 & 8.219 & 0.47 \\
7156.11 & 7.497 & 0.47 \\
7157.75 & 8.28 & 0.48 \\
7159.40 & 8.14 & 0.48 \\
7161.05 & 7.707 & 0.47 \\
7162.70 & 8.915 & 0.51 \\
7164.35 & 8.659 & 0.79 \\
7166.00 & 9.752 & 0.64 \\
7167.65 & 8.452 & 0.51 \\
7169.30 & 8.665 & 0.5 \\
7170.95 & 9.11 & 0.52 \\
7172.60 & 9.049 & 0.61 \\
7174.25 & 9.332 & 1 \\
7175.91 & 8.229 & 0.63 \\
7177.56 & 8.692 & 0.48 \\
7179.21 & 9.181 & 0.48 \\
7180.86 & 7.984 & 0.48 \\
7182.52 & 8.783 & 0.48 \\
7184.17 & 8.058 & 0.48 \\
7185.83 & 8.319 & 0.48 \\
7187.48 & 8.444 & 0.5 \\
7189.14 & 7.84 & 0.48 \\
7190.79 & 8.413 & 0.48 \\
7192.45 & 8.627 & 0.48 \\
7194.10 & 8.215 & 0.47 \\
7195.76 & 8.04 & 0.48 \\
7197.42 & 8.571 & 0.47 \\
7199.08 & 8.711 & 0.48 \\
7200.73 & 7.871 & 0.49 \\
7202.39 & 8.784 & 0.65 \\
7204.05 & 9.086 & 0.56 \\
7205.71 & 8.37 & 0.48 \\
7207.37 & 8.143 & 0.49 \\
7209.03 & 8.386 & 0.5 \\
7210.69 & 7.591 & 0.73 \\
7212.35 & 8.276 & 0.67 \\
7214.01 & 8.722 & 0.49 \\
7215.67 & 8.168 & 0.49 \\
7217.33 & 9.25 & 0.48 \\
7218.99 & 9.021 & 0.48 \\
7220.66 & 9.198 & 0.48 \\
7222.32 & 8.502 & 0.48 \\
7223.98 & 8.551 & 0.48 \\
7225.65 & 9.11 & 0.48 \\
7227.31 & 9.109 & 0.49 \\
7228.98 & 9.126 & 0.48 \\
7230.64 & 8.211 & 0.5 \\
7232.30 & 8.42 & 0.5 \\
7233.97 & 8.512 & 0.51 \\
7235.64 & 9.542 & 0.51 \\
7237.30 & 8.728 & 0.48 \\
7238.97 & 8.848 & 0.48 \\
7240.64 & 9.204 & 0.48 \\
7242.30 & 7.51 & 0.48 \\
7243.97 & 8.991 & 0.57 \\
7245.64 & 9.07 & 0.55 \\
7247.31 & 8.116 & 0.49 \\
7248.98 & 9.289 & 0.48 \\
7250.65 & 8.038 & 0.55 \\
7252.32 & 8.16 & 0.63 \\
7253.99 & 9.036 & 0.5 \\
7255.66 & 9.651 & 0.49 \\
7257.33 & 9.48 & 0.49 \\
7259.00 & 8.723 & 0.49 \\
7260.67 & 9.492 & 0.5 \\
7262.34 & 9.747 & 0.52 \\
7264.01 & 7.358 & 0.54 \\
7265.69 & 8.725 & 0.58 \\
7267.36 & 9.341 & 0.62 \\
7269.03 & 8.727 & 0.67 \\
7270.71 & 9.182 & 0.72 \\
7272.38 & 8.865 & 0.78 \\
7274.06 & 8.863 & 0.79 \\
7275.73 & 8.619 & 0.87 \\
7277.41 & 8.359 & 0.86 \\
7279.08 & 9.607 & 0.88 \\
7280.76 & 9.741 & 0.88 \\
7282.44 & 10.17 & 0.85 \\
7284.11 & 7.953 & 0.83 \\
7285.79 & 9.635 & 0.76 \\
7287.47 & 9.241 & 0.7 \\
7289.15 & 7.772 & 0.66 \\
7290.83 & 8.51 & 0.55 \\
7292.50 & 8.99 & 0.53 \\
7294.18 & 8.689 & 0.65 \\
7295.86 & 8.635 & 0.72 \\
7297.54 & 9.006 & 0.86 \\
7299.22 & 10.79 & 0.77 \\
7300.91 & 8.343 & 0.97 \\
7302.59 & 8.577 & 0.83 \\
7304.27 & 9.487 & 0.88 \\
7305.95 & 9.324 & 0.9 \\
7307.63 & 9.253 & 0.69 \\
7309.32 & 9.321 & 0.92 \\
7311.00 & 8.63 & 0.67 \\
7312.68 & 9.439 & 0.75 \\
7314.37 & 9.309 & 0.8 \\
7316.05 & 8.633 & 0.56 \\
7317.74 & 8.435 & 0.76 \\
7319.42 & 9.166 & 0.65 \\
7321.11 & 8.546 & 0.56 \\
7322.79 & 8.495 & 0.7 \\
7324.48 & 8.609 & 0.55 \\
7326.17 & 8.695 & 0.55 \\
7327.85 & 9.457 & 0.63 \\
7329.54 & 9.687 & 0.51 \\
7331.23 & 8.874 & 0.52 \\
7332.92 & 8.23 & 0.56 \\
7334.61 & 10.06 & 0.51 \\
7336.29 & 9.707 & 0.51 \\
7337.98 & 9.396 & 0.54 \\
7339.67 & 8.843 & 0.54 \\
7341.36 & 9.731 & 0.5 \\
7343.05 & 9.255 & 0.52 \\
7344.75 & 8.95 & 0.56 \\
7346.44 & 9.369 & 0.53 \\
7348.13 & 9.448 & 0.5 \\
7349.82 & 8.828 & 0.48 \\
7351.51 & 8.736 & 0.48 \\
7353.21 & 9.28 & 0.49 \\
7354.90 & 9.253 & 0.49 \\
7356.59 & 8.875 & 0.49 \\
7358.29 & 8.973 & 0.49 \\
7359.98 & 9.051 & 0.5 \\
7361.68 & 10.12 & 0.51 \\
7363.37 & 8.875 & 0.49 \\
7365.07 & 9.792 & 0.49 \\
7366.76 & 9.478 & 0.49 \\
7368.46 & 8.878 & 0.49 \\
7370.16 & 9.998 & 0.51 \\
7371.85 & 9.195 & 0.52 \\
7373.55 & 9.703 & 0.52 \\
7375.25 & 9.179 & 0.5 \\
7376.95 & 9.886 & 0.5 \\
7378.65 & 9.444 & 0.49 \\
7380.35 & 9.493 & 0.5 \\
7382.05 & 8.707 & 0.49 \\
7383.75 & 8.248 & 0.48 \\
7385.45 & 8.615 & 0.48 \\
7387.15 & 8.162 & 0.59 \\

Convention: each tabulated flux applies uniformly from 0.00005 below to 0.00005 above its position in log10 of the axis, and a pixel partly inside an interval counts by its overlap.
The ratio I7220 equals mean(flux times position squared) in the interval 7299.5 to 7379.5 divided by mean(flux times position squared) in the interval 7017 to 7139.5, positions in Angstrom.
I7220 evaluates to 1.12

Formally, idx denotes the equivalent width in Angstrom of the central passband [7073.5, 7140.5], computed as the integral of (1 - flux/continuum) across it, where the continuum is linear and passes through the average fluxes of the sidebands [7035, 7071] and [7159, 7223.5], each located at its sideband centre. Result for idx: 3.5 Angstrom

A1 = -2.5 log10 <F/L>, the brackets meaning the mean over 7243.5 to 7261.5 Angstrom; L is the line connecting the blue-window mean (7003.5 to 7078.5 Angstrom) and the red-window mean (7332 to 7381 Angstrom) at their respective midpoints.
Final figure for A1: 0.04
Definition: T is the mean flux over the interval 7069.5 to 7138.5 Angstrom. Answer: 8.49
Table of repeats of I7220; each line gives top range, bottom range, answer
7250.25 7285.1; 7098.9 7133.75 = 1.08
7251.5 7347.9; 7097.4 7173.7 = 1.12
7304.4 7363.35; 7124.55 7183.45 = 1.14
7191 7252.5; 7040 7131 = 1.03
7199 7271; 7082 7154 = 1.07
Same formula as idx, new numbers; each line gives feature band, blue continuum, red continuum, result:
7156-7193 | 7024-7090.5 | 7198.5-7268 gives 1.0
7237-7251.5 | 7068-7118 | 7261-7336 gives 0.4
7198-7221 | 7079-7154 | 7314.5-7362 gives 0.5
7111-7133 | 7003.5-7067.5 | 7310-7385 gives 1.5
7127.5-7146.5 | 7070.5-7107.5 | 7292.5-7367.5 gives 0.9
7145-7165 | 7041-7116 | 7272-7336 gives 1.6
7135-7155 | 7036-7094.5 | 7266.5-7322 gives 1.7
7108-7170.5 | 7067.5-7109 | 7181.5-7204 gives -0.2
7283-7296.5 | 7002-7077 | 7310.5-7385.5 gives 0.7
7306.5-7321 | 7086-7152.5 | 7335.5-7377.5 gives 0.2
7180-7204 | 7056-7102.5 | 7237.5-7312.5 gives 1.1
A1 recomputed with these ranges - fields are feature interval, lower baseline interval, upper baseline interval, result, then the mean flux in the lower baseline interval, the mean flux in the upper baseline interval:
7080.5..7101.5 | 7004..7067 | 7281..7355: 0.10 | 9.29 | 9.07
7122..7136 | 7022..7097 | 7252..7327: 0.08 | 8.9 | 8.97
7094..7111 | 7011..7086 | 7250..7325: 0.05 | 9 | 8.95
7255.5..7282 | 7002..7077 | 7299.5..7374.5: 0.02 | 9.17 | 9.16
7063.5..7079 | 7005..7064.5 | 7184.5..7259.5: 0.10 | 9.33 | 8.62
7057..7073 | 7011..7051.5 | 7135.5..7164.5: 0.04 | 9.43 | 8.13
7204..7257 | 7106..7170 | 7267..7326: 0.01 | 8.43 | 8.97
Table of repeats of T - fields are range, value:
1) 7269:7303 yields 8.97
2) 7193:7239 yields 8.61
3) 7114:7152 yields 8.27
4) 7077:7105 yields 8.45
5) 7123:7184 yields 8.37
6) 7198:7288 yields 8.8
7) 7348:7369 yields 9.2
